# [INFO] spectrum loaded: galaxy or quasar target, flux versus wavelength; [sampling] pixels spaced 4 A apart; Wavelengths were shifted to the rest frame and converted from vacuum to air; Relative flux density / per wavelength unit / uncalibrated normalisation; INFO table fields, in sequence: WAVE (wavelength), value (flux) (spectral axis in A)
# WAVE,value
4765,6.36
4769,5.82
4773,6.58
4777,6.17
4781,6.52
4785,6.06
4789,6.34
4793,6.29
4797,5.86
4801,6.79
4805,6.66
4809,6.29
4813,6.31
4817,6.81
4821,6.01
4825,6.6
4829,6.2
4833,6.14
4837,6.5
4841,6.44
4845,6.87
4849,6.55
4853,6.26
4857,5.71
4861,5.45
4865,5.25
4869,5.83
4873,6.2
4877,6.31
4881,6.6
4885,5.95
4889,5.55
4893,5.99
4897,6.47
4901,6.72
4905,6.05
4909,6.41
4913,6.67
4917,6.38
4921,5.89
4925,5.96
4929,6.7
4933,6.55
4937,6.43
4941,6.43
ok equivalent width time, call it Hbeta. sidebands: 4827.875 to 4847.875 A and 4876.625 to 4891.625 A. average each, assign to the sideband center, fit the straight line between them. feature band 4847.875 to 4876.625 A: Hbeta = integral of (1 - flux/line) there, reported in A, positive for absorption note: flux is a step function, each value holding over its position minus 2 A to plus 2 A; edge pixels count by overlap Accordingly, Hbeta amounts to 1.63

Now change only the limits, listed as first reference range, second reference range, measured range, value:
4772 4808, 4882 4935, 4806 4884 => 1.0 A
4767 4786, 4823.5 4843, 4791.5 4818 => -0.5 A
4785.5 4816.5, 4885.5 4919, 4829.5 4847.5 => -0.4 A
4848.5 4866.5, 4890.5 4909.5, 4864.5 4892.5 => 0.2 A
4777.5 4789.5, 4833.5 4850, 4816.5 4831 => 0.2 A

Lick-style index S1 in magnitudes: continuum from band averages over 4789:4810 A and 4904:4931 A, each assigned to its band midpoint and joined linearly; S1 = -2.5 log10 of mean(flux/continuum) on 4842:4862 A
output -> 0.02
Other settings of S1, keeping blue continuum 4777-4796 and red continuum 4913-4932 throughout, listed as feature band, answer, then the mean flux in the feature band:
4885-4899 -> 0.05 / 6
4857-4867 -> 0.16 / 5.42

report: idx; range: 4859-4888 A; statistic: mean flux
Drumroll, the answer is 5.93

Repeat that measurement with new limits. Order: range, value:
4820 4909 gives 6.17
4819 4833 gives 6.25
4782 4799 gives 6.16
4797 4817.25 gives 6.48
